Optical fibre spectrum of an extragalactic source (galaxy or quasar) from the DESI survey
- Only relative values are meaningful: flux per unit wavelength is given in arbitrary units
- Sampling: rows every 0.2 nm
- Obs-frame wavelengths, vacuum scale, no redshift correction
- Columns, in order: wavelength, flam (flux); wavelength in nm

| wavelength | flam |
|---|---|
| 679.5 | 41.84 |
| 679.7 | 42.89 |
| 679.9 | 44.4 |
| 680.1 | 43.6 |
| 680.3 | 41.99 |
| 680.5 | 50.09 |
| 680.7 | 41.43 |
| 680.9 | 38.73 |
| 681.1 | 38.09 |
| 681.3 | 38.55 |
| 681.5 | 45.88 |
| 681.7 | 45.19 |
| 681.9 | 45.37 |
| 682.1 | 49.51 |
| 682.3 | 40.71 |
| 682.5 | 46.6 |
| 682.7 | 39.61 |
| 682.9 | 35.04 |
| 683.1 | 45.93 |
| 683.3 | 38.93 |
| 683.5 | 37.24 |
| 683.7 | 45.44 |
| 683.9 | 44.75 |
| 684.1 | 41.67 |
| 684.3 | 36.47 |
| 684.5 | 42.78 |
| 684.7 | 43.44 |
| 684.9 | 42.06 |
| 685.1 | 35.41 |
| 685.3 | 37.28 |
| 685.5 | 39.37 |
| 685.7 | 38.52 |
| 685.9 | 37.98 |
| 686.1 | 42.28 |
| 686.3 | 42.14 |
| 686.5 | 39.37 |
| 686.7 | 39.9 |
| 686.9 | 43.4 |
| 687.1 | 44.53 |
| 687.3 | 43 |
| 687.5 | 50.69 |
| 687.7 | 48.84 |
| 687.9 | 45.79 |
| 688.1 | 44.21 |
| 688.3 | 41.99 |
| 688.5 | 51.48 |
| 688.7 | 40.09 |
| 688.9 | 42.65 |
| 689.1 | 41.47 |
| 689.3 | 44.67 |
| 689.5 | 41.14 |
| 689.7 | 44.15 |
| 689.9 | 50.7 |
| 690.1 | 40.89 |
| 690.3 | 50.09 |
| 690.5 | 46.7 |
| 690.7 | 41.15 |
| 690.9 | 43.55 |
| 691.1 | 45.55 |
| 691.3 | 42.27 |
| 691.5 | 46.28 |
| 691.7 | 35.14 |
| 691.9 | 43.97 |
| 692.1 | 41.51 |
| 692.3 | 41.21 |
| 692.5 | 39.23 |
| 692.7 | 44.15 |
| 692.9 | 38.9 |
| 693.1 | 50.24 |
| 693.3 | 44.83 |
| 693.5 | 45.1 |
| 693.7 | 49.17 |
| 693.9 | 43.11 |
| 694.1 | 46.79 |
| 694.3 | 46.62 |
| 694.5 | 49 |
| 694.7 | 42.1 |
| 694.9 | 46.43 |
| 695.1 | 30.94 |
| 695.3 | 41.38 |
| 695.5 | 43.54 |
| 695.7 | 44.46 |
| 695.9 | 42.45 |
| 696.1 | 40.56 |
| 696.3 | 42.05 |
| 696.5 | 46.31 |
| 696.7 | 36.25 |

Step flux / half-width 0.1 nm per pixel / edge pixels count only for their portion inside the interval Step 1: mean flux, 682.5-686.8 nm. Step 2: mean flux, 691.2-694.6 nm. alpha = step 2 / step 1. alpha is 1.09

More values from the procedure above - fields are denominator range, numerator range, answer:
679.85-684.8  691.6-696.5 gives 1.02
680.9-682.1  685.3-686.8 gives 0.93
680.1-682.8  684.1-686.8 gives 0.92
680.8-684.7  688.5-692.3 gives 1.04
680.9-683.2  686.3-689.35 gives 1.03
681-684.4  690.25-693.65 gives 1.03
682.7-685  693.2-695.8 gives 1.07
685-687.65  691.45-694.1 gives 1.05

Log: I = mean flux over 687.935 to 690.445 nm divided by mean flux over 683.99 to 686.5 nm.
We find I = 1.11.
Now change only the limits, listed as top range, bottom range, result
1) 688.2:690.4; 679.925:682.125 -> 1.03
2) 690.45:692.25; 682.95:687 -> 1.05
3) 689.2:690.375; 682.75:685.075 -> 1.10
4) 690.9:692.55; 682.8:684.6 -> 1.03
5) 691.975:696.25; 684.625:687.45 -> 1.06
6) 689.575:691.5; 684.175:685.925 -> 1.14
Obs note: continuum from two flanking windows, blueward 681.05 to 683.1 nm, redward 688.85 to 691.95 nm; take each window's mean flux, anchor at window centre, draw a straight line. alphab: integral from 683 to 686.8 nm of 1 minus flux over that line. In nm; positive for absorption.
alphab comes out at 0.22 nm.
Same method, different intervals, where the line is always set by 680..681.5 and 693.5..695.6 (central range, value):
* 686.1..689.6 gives -0.06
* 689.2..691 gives -0.06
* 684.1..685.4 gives 0.09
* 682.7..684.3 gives 0.06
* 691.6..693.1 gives 0.08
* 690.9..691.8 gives 0.02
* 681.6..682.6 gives -0.08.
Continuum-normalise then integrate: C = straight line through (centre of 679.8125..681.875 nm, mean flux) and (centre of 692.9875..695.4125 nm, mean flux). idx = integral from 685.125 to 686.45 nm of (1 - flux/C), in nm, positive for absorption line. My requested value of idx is 0.13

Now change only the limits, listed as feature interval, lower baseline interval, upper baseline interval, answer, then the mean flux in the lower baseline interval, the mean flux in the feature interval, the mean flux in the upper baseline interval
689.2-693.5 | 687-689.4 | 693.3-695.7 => 0.08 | 45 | 43.7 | 44.1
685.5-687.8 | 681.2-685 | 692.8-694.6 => 0.05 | 42.4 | 42.6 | 46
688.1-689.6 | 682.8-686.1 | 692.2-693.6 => -0.06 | 40.2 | 43.4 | 43.4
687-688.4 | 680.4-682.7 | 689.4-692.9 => -0.07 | 43.5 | 45.6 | 43.3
